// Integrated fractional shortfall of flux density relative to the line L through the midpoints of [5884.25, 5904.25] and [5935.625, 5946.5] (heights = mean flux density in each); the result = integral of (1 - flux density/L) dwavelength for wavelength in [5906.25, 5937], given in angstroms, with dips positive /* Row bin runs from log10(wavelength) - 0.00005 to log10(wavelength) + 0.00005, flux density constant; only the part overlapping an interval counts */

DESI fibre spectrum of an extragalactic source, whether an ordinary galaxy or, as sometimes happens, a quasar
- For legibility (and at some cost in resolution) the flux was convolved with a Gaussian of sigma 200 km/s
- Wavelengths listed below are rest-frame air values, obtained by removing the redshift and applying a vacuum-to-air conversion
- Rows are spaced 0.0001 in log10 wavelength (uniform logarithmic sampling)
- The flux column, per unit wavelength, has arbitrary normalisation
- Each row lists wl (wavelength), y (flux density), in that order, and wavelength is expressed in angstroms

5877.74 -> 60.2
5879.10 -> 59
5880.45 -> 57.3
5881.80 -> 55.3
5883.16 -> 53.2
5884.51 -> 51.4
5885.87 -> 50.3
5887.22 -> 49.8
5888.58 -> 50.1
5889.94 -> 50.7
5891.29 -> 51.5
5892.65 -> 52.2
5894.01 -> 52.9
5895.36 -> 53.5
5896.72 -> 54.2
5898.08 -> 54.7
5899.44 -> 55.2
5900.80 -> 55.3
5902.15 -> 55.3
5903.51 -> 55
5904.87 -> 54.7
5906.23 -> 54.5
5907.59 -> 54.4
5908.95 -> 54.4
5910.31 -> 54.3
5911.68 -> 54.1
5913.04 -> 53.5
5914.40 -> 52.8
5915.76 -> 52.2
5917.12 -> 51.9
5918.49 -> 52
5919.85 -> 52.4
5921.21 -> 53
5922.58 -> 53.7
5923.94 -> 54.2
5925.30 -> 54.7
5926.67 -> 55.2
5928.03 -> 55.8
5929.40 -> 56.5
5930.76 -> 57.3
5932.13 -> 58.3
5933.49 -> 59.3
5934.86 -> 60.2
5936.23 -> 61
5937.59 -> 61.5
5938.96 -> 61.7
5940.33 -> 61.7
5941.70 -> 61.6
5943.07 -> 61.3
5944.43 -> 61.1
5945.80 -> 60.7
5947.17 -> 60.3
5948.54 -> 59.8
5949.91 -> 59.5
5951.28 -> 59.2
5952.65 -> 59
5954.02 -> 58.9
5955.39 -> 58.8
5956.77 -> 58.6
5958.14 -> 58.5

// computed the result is 1.5 angstroms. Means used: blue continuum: 52.8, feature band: 55.1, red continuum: 61.4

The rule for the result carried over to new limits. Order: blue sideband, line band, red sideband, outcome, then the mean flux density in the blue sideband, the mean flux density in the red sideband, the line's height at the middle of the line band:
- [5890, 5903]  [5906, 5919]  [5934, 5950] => 0.7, 53.8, 60.9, 56.3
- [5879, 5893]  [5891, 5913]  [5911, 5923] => -0.6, 52.6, 52.8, 52.7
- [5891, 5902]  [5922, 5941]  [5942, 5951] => 0.2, 53.9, 60.5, 58.5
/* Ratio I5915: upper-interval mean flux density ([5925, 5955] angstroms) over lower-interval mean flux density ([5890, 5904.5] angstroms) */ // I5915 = 1.10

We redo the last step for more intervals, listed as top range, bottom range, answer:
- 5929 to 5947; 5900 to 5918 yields 1.12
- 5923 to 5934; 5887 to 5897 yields 1.09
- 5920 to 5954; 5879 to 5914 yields 1.09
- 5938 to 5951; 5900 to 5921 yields 1.13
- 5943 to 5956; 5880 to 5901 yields 1.13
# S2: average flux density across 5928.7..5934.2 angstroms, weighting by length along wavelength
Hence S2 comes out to 57.8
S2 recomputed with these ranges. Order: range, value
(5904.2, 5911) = 54.4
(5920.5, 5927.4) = 54.2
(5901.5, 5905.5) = 55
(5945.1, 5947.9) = 60.4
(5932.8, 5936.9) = 60.1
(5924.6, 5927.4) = 55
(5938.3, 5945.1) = 61.5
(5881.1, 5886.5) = 52.6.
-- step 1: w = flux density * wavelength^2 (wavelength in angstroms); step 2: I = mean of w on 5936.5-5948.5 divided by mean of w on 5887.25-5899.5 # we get 1.2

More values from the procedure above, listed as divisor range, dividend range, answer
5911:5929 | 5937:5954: 1.14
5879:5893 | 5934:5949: 1.18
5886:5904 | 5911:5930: 1.02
